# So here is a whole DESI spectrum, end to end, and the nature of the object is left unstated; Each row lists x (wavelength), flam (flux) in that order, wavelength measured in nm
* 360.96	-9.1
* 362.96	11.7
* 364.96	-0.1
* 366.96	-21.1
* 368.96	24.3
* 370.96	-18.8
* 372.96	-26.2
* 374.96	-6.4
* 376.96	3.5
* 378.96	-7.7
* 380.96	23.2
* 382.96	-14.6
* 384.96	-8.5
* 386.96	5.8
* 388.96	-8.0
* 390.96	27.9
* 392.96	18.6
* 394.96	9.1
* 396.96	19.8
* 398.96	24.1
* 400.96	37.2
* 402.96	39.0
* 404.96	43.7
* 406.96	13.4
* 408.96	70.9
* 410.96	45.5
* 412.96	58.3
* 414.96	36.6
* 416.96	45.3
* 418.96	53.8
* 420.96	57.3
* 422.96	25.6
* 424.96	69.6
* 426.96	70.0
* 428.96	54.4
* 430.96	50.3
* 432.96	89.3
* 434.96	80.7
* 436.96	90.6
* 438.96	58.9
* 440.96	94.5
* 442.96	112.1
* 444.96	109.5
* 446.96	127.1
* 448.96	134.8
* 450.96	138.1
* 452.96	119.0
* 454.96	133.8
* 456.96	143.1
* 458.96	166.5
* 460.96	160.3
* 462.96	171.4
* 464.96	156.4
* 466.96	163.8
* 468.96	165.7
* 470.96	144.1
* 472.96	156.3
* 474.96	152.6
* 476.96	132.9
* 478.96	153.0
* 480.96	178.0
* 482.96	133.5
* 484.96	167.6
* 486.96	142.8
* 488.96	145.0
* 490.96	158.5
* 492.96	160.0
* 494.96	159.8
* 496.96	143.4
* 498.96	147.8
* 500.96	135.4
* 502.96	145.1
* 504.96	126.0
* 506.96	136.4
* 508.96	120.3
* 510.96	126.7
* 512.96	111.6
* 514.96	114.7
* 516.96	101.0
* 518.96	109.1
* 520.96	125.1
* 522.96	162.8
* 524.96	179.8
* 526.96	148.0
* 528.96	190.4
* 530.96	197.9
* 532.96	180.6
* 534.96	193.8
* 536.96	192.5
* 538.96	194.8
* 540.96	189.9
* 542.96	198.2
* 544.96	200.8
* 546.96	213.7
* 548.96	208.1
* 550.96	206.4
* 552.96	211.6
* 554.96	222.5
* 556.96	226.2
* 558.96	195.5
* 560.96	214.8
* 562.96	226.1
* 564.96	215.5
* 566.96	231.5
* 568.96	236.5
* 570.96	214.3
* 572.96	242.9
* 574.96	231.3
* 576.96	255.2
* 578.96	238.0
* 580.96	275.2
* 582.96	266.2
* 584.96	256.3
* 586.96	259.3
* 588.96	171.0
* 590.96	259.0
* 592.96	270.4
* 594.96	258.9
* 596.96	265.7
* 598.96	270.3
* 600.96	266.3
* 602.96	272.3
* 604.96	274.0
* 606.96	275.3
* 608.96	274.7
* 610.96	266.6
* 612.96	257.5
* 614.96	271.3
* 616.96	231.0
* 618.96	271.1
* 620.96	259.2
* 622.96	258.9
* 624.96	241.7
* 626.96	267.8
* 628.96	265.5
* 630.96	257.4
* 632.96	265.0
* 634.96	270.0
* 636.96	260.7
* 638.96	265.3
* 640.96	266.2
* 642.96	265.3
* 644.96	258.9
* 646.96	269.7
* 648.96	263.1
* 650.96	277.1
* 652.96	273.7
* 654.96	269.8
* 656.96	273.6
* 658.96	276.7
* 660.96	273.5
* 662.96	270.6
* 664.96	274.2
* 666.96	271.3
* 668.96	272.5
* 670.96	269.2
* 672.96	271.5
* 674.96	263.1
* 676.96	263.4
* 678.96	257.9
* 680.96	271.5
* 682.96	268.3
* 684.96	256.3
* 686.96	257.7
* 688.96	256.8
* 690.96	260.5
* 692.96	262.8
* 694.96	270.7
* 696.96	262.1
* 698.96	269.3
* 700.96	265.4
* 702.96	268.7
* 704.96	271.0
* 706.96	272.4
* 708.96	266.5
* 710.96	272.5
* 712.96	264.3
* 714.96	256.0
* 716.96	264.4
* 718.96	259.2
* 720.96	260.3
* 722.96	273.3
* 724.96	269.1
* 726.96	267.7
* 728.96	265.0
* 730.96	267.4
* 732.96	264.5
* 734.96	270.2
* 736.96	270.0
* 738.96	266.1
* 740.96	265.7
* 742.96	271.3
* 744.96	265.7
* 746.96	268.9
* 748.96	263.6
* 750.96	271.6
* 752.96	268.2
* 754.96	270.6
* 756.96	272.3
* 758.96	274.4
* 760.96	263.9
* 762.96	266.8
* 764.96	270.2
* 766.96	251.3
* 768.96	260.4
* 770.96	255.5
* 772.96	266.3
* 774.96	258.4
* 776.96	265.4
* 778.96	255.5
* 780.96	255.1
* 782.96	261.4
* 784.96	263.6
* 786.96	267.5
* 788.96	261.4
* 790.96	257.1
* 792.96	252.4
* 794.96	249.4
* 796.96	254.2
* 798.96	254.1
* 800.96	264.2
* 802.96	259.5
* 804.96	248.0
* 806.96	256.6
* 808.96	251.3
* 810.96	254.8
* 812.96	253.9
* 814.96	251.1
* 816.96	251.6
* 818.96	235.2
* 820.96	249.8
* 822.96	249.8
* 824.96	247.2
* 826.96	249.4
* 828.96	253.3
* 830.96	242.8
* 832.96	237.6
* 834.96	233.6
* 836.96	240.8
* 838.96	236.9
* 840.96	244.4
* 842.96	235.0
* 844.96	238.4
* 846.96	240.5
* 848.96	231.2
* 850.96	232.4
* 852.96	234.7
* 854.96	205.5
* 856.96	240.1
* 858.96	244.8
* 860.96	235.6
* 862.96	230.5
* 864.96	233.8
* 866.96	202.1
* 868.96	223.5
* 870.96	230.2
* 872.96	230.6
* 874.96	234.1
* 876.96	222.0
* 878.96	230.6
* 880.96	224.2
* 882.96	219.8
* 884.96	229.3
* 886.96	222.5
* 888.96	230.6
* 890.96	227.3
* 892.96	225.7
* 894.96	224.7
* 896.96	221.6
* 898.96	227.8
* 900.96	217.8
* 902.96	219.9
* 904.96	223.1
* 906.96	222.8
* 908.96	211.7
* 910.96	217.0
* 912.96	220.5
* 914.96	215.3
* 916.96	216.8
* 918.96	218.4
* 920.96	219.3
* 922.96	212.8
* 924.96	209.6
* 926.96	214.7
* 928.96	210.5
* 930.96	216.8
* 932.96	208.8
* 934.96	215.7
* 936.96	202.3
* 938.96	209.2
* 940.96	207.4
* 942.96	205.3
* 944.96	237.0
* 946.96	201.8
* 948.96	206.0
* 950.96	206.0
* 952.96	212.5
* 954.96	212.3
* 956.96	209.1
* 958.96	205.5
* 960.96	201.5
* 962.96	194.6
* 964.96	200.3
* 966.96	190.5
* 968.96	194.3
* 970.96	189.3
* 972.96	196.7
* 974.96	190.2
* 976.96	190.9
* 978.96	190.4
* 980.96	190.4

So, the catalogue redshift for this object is 0.000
